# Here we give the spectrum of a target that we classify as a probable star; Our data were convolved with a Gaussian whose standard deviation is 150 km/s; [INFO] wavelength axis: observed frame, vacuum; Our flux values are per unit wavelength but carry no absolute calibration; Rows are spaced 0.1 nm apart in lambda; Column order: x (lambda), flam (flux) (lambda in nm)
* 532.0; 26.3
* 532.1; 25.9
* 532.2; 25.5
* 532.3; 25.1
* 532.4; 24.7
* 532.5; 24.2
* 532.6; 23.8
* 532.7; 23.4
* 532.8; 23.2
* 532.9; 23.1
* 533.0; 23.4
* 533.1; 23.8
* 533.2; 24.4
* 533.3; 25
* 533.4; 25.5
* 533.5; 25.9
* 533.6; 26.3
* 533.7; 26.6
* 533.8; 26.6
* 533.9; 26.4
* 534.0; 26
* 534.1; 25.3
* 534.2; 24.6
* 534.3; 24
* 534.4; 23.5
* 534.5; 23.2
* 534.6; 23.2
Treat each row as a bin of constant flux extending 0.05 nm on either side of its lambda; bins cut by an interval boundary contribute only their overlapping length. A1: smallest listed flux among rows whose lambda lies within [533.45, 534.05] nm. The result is 25.9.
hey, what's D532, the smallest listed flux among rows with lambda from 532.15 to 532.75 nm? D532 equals 23.4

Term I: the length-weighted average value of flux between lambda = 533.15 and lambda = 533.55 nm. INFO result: 25.2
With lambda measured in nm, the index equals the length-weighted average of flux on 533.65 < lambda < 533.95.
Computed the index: 26.5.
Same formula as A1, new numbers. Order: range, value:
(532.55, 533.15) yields 23.1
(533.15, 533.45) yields 24.4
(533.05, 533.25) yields 23.8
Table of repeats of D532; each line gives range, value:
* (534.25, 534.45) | 23.5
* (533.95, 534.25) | 24.6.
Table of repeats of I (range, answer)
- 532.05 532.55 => 25.1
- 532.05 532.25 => 25.7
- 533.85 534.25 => 25.6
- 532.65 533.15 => 23.4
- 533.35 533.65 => 25.9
